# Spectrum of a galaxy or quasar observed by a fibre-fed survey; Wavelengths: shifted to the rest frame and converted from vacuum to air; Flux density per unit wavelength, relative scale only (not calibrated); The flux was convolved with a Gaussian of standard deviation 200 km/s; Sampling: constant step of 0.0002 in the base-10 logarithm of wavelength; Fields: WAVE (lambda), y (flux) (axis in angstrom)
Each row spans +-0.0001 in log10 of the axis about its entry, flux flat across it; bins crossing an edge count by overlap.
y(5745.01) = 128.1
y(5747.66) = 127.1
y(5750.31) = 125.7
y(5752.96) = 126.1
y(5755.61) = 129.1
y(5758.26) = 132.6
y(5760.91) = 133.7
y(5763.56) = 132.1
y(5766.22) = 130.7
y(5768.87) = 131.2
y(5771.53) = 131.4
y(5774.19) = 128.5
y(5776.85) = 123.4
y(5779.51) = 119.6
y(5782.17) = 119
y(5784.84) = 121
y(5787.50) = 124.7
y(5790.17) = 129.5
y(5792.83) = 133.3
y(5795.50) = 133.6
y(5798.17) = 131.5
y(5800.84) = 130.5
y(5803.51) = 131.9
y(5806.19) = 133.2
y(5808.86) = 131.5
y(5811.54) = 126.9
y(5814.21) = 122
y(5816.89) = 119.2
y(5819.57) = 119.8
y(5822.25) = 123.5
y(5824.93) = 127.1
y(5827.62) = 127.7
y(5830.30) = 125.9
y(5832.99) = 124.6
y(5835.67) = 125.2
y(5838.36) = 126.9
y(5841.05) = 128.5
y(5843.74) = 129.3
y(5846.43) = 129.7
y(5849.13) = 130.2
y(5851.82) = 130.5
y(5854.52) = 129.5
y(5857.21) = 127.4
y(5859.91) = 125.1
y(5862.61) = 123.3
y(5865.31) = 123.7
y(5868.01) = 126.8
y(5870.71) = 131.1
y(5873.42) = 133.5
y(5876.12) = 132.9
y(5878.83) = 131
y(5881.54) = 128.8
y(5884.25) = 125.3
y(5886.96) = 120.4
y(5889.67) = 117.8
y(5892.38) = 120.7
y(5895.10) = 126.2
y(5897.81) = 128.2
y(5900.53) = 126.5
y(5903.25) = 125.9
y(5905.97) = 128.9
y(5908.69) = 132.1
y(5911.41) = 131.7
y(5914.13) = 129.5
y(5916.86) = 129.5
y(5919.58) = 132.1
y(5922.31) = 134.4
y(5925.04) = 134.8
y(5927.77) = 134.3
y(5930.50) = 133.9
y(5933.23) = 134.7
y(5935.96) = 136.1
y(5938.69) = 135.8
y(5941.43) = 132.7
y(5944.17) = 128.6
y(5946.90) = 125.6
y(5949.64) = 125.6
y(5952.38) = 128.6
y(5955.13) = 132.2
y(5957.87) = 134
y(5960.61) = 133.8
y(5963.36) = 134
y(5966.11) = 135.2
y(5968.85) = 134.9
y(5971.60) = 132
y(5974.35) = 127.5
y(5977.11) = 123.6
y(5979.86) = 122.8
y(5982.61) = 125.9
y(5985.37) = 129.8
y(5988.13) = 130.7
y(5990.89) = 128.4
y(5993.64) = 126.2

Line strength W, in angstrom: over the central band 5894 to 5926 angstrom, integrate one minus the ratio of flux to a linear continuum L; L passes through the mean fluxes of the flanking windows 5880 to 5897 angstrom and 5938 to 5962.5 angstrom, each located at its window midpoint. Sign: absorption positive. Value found -1.01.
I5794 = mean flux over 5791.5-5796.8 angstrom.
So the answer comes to 133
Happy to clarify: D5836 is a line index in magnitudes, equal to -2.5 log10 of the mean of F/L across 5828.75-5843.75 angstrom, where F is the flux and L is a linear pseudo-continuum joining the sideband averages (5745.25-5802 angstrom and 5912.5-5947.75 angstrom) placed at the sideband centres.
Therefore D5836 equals 0.03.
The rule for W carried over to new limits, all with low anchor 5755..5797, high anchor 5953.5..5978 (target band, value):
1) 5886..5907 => 1.0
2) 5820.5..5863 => 0.8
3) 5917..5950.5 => -0.3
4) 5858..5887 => 0.5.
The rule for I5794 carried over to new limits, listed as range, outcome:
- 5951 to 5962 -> 132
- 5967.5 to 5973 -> 133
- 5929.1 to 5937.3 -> 135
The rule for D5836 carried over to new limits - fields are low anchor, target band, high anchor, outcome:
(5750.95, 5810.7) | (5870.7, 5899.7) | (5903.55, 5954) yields 0.03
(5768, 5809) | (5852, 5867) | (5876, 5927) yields 0.02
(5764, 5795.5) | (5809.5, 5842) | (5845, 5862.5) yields 0.03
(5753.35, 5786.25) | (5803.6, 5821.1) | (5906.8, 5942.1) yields 0.03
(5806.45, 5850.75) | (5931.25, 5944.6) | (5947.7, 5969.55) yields -0.02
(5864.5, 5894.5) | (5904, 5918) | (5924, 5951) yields 0.00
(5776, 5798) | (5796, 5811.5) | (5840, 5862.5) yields -0.04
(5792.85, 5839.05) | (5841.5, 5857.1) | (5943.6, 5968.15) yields -0.01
